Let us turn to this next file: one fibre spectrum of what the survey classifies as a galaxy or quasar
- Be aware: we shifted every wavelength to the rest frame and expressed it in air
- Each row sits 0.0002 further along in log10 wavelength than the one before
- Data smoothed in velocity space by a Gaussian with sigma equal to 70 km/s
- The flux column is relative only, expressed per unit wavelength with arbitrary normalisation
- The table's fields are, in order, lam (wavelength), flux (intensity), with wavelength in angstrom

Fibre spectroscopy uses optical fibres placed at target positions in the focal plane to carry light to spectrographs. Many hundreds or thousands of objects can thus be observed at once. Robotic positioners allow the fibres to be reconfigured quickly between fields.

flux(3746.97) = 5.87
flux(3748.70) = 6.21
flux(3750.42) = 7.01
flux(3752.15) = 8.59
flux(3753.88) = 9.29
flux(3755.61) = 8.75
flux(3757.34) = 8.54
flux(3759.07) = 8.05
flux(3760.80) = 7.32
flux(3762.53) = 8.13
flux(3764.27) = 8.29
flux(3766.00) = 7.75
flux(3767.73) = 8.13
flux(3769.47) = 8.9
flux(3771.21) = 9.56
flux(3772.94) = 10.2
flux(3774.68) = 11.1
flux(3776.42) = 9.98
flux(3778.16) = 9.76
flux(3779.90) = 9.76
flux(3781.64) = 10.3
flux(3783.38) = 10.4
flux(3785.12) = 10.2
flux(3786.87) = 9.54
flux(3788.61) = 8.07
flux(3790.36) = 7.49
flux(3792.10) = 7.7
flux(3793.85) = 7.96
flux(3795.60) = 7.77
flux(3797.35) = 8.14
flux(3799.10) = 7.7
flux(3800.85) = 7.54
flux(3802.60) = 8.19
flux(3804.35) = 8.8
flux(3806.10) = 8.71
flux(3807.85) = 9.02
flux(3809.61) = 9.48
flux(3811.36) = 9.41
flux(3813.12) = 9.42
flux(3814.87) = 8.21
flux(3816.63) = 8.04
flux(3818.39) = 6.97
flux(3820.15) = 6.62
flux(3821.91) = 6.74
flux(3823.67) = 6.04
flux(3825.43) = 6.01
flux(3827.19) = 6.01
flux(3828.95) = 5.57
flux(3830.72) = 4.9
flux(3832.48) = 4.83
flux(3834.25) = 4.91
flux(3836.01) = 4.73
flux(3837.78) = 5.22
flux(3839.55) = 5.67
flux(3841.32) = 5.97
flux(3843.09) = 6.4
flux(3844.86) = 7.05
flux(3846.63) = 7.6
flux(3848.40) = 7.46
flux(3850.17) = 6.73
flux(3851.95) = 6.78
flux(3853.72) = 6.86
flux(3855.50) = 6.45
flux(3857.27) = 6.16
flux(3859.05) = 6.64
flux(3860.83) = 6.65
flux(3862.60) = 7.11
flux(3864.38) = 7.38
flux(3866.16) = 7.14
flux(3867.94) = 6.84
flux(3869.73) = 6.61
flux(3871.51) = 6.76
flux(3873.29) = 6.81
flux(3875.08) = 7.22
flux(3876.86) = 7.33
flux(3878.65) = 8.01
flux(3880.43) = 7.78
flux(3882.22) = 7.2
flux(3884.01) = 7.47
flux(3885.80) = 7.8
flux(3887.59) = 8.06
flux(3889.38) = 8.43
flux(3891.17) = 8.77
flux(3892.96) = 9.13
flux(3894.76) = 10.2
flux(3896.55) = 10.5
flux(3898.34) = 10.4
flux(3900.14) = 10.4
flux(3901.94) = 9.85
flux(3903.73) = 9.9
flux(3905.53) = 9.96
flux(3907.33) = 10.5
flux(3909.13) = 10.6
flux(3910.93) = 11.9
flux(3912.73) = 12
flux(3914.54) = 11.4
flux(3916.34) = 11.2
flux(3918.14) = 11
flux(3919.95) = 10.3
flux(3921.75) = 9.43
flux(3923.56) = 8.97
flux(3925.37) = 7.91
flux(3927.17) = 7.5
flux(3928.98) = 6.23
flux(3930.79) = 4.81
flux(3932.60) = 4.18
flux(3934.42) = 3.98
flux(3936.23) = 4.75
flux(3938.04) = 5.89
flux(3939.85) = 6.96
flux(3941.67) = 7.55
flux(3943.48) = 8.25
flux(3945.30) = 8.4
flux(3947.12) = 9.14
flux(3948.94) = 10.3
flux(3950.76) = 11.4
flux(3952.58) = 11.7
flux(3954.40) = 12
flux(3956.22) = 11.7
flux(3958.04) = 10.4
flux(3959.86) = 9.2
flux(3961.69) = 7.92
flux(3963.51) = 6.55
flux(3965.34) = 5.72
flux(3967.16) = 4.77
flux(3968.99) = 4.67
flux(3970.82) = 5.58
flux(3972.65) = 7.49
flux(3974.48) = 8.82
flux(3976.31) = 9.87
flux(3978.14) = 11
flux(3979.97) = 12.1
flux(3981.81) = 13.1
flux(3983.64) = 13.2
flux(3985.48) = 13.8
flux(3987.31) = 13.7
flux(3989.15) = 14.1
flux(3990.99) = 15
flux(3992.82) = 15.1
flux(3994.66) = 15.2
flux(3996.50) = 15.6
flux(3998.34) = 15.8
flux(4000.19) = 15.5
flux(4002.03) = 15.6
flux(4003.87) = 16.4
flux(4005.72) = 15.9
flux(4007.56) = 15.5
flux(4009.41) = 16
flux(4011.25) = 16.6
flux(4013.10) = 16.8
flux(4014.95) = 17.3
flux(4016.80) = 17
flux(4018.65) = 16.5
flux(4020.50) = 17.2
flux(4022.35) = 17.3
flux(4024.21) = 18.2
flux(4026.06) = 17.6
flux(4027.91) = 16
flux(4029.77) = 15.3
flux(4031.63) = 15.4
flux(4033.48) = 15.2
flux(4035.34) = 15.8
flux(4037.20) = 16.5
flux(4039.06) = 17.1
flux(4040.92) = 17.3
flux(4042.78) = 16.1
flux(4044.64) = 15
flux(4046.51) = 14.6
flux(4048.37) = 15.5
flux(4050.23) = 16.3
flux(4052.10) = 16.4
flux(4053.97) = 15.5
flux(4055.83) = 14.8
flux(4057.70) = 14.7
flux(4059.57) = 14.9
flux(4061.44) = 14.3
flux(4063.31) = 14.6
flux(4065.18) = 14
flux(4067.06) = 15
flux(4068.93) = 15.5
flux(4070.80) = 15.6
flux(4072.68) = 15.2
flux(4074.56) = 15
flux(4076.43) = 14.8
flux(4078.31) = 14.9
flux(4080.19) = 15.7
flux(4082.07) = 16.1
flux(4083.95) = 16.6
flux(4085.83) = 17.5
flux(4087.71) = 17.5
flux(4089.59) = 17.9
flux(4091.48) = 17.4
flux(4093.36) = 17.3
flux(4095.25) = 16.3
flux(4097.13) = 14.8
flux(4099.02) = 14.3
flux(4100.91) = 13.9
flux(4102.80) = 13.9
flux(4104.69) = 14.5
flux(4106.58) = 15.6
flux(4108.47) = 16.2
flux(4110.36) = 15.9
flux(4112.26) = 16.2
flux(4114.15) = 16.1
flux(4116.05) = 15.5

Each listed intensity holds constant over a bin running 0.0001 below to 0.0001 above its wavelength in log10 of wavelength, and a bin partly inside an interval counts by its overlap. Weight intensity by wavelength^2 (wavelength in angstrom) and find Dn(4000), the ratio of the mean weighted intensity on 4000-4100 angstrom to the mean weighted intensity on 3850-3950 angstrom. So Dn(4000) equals 2.1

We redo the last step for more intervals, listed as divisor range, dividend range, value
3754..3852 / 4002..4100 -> 2.32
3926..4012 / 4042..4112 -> 1.55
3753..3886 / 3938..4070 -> 1.93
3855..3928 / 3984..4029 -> 1.94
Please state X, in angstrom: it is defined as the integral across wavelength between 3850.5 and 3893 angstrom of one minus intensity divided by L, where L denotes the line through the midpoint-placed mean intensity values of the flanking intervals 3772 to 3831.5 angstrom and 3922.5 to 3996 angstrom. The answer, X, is 7.1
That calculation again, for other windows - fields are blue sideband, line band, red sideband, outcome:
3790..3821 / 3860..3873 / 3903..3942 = 2.22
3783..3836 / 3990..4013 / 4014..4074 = -2.17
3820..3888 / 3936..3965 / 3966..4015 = 5.84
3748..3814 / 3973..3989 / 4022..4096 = 2.31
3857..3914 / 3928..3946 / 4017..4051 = 8.29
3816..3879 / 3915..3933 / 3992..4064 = 3.60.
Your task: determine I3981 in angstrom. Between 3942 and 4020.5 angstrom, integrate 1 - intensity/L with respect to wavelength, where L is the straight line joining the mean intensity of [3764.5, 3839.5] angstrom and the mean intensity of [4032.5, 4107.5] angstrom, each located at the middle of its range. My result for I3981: 5.9 angstrom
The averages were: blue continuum 7.96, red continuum 15.6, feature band 12.2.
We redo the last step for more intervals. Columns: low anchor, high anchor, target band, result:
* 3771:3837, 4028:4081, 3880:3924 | 4.73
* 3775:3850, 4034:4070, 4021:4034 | -1.63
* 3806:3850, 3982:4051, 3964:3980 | 7.27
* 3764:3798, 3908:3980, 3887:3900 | -1.10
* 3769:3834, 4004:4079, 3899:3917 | 1.30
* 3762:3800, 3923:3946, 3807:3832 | 3.26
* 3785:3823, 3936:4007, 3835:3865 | 8.18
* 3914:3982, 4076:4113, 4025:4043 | -4.87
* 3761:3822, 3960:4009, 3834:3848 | 5.11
